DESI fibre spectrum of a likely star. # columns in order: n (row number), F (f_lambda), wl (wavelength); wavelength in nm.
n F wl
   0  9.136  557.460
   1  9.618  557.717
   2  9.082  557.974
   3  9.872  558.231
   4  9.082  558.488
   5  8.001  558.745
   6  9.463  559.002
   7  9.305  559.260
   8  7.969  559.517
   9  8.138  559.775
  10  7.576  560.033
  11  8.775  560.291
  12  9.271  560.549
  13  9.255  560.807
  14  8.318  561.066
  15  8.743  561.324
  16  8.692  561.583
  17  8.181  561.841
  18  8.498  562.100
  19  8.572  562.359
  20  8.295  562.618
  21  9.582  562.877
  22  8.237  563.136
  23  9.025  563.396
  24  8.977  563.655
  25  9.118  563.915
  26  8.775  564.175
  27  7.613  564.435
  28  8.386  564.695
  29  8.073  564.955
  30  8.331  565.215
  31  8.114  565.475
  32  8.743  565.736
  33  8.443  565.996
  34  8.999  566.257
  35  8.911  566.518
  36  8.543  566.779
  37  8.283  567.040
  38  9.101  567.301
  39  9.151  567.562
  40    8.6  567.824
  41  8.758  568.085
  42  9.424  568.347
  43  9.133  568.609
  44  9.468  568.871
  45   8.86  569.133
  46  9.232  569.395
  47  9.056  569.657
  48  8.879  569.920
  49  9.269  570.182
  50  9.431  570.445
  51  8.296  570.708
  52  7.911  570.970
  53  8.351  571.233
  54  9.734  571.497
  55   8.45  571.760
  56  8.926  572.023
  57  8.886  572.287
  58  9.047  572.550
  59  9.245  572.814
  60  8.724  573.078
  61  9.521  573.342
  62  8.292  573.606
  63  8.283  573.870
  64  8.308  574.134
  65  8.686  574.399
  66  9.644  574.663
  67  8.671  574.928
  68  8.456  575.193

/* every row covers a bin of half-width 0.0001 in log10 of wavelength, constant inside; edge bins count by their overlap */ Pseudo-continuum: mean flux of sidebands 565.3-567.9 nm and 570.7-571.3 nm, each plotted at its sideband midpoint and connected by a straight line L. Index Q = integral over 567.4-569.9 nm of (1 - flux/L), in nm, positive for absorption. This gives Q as -0.19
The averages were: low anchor 8.68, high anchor 8.16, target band 9.07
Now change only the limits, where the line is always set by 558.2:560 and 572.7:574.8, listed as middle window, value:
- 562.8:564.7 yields 0.01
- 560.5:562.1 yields 0.01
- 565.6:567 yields 0.01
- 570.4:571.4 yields 0.04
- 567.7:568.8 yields -0.03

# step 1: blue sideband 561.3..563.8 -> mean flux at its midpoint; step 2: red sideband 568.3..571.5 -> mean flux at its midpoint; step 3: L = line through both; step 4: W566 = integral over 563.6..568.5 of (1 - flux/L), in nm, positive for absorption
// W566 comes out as 0.093 nm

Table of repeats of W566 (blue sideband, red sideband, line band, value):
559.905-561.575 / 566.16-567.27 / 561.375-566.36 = 0.07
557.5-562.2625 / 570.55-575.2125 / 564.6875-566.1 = 0.07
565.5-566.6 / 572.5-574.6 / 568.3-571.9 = -0.09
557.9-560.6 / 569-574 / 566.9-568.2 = 0.01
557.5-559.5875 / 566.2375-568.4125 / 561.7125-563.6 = 0.07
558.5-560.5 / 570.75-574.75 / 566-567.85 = -0.02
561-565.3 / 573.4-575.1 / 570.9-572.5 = -0.02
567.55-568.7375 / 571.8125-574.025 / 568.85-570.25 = -0.02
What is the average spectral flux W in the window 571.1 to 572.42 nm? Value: 8.87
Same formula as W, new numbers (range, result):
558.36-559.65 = 8.76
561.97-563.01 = 8.74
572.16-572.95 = 9.06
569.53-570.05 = 8.96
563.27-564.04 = 9.04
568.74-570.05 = 9.1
